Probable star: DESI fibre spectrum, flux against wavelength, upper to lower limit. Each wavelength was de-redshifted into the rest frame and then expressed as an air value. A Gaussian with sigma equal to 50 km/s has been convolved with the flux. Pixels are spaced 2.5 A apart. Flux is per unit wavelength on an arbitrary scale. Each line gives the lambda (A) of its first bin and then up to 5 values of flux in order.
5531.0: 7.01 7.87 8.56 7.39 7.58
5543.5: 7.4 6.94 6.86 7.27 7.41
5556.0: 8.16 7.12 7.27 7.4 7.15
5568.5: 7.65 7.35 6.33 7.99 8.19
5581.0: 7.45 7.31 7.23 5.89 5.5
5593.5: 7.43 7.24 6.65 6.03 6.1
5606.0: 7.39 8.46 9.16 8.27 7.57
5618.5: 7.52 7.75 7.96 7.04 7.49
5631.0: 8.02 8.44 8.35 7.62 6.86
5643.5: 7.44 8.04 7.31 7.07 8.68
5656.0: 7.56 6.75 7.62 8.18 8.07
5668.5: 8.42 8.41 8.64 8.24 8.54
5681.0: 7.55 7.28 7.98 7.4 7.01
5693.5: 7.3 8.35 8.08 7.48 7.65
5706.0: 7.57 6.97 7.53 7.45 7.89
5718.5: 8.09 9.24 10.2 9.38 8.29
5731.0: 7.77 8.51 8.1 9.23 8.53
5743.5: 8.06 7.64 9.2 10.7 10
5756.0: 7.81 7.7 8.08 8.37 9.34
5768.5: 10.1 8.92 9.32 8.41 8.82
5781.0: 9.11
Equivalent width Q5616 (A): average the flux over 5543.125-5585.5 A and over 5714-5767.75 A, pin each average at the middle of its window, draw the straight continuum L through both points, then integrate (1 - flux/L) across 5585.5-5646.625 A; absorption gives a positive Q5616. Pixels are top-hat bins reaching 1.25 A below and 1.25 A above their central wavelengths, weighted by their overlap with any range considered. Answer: 2.7 A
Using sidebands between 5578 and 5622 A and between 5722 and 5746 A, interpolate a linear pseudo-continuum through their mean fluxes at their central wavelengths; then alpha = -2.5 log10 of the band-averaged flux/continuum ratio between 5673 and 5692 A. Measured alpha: 0.04 mag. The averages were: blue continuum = 7.27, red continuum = 8.63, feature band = 7.81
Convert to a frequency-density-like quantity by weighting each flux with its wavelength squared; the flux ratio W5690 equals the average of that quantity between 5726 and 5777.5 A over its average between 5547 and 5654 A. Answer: 1.2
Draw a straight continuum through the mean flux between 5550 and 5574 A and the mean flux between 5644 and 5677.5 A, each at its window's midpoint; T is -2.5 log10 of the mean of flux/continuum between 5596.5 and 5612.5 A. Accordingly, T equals 0.041 mag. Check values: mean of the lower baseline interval 7.34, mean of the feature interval 7.31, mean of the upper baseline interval 7.92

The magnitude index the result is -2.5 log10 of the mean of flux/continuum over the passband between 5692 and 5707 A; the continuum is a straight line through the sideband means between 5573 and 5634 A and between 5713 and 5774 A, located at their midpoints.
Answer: 0.08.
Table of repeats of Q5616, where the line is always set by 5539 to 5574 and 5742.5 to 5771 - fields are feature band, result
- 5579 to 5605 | 2.9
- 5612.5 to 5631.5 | 0.3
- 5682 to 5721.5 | 3.5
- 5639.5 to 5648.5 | 0.6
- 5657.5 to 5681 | 0.2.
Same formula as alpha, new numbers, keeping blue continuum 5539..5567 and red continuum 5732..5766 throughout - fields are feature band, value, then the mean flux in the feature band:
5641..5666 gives 0.05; 7.61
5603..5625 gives -0.02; 7.85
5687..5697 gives 0.10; 7.51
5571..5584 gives 0.01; 7.45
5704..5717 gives 0.12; 7.48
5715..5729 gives -0.06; 8.9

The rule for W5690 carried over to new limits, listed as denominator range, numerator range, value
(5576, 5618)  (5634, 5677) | 1.10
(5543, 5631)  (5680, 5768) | 1.18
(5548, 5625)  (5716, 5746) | 1.23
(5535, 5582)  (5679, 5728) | 1.12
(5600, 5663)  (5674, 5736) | 1.08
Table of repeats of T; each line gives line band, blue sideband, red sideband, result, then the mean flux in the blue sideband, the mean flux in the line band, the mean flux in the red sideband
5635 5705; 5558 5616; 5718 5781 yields 0.04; 7.25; 7.78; 8.81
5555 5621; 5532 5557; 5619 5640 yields 0.05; 7.53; 7.31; 7.81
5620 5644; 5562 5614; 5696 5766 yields -0.02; 7.23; 7.7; 8.37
